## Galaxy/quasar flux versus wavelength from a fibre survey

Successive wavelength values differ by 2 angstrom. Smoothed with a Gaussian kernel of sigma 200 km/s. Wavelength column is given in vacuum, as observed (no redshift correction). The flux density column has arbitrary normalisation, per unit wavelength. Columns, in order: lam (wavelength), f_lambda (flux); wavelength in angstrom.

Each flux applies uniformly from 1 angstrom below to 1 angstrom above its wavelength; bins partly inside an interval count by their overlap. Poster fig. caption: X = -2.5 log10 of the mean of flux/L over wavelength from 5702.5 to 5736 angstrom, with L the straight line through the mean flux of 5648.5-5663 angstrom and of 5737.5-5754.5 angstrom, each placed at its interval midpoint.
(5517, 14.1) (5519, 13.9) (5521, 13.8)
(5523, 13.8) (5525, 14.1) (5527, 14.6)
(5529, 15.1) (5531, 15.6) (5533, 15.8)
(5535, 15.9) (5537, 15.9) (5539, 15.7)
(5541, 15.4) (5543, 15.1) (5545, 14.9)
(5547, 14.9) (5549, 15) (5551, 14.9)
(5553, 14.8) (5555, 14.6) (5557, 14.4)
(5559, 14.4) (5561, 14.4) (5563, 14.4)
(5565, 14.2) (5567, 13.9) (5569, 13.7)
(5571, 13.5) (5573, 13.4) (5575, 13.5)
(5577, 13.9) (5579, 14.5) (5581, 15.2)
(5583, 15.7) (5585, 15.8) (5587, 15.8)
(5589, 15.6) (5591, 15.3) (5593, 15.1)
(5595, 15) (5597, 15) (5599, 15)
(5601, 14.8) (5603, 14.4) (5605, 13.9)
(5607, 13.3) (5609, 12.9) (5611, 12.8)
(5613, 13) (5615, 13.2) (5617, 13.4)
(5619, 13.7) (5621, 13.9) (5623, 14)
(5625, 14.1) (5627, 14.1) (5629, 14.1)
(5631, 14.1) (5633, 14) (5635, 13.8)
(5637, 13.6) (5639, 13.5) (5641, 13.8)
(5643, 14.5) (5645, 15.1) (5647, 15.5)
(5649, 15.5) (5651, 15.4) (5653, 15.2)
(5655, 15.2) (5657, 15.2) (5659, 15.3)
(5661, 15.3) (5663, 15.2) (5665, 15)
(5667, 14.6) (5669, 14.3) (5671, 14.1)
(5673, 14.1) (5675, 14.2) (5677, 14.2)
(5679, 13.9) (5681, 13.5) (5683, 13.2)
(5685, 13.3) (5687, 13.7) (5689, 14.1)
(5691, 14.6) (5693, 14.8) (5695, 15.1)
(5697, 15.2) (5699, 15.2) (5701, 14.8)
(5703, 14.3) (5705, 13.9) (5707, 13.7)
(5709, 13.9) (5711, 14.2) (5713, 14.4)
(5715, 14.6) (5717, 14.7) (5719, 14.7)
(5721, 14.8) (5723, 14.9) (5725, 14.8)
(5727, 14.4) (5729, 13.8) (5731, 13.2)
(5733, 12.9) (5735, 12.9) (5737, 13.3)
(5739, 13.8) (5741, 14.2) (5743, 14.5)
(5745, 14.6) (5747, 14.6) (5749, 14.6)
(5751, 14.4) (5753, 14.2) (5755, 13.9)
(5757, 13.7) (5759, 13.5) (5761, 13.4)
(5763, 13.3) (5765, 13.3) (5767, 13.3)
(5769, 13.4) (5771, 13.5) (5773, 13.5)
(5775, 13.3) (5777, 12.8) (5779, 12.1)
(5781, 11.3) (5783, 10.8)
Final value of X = 0.04 mag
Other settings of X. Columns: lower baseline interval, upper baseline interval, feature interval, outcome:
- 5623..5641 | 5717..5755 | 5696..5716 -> -0.026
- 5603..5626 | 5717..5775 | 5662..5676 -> -0.063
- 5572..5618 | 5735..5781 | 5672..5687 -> 0.017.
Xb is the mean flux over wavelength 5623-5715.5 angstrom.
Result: 14.4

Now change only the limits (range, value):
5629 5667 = 14.7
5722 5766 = 13.9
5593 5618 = 13.9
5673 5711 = 14.2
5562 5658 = 14.3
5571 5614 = 14.4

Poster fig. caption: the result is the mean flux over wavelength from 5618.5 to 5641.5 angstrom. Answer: 13.9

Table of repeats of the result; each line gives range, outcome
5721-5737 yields 13.9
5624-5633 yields 14.1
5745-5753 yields 14.5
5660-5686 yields 14.2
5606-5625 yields 13.4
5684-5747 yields 14.2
